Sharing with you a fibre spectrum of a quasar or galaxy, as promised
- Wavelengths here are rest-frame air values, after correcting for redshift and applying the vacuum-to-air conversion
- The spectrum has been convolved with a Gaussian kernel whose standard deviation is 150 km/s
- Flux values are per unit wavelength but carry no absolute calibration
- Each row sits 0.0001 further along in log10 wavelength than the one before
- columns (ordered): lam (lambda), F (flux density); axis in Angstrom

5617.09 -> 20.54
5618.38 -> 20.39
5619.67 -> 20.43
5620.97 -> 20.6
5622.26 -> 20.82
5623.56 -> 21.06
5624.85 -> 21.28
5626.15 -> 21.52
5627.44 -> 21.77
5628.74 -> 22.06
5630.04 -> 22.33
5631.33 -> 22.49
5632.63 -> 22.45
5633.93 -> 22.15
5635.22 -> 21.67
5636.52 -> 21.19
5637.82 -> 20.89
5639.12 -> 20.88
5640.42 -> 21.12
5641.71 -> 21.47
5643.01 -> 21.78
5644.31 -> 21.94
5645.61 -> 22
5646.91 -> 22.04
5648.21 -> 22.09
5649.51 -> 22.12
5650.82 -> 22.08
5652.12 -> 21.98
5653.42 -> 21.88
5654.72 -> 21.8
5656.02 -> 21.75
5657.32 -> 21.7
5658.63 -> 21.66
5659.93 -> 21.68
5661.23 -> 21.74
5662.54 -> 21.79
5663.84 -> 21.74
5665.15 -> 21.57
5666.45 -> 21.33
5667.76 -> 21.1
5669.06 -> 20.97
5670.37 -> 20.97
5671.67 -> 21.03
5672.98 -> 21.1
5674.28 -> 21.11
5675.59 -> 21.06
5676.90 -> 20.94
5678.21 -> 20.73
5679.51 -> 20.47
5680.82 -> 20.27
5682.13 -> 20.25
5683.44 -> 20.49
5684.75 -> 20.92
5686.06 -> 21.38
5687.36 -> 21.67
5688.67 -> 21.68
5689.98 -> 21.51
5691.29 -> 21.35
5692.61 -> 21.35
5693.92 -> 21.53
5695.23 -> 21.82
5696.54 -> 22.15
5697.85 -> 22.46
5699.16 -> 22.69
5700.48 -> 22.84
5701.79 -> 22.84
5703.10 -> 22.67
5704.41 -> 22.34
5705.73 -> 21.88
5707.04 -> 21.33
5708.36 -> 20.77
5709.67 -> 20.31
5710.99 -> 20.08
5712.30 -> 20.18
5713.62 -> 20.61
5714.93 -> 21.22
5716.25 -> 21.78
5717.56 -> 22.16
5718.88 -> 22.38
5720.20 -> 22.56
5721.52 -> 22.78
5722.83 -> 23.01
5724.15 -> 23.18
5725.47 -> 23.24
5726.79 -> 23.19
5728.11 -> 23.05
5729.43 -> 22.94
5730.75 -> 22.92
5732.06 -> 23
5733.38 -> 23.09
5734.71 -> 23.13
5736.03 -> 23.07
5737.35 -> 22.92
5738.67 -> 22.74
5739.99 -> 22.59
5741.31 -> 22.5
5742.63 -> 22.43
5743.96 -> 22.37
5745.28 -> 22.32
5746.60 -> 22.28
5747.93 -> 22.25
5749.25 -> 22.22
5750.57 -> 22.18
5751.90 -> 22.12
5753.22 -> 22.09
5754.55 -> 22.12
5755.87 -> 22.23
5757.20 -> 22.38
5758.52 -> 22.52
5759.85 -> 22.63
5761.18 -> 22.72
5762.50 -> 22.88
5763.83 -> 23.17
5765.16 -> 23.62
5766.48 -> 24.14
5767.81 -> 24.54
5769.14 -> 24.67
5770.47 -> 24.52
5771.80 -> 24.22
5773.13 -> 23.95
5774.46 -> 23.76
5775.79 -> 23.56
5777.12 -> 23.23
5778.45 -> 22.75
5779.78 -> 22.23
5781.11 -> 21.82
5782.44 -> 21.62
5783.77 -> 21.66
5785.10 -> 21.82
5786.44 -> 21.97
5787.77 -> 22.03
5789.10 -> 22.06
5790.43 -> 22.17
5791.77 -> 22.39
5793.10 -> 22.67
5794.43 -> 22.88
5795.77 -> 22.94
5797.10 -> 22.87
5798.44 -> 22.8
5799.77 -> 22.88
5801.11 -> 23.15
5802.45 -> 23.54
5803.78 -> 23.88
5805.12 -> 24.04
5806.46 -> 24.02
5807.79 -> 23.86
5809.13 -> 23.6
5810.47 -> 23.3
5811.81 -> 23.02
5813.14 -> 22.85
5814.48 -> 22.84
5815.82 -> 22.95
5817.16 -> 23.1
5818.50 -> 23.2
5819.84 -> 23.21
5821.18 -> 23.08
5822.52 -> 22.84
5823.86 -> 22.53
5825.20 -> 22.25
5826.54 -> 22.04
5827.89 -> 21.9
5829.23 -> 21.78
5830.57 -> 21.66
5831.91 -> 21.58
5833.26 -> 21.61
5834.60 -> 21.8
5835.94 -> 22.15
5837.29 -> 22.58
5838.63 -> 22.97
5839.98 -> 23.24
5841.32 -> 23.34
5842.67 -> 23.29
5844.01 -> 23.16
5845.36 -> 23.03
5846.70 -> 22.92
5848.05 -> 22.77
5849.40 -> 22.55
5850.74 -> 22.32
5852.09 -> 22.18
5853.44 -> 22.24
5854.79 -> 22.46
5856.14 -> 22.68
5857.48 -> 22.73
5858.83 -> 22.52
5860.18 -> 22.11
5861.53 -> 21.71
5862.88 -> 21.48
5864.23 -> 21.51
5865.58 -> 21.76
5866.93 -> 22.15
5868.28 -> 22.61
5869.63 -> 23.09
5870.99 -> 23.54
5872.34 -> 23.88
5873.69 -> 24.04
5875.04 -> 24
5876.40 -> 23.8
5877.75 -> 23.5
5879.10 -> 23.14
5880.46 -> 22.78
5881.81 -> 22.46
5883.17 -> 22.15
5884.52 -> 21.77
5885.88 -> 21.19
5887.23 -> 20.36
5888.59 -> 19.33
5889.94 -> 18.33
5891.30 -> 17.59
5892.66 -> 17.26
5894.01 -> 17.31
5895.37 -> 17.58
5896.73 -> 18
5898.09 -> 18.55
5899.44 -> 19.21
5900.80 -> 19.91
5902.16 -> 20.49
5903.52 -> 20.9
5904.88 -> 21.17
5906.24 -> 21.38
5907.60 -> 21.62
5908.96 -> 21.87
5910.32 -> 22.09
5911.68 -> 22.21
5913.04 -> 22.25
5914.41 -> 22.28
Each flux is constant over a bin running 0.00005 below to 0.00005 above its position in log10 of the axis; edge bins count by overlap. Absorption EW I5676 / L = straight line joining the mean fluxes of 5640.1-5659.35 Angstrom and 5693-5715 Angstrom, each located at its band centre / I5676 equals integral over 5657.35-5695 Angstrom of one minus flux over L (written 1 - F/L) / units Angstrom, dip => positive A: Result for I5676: 0.93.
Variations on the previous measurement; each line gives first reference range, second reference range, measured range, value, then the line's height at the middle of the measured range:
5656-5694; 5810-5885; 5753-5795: -1.56 Angstrom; 22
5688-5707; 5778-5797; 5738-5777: -1.38 Angstrom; 22.2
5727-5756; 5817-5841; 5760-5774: -0.78 Angstrom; 22.5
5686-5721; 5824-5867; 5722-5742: -1.05 Angstrom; 21.8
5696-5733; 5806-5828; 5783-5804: 0.21 Angstrom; 22.8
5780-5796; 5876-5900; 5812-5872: -4.04 Angstrom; 21.1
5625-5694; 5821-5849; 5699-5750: -1.05 Angstrom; 21.9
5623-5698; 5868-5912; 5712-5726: -0.49 Angstrom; 21.4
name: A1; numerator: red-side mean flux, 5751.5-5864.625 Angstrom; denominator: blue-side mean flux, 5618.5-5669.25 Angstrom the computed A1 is 1.05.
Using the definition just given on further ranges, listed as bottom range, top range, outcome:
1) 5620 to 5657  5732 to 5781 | 1.06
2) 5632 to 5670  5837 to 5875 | 1.05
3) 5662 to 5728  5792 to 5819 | 1.08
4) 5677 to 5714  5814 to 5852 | 1.06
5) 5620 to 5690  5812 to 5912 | 1.02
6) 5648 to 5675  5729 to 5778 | 1.07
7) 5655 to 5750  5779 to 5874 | 1.04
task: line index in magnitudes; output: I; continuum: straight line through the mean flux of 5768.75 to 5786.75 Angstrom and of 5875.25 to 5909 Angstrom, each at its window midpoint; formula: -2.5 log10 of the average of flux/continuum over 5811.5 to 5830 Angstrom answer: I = -0.03 mag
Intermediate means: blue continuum 23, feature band 22.7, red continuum 20.5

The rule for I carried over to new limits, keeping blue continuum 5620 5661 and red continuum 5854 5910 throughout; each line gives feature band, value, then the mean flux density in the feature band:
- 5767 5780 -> -0.11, 23.8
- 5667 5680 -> 0.03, 21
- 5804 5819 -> -0.09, 23.4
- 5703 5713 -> 0.02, 21.1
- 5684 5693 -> 0.01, 21.4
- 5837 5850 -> -0.08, 23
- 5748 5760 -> -0.04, 22.3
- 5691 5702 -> -0.03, 22.1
